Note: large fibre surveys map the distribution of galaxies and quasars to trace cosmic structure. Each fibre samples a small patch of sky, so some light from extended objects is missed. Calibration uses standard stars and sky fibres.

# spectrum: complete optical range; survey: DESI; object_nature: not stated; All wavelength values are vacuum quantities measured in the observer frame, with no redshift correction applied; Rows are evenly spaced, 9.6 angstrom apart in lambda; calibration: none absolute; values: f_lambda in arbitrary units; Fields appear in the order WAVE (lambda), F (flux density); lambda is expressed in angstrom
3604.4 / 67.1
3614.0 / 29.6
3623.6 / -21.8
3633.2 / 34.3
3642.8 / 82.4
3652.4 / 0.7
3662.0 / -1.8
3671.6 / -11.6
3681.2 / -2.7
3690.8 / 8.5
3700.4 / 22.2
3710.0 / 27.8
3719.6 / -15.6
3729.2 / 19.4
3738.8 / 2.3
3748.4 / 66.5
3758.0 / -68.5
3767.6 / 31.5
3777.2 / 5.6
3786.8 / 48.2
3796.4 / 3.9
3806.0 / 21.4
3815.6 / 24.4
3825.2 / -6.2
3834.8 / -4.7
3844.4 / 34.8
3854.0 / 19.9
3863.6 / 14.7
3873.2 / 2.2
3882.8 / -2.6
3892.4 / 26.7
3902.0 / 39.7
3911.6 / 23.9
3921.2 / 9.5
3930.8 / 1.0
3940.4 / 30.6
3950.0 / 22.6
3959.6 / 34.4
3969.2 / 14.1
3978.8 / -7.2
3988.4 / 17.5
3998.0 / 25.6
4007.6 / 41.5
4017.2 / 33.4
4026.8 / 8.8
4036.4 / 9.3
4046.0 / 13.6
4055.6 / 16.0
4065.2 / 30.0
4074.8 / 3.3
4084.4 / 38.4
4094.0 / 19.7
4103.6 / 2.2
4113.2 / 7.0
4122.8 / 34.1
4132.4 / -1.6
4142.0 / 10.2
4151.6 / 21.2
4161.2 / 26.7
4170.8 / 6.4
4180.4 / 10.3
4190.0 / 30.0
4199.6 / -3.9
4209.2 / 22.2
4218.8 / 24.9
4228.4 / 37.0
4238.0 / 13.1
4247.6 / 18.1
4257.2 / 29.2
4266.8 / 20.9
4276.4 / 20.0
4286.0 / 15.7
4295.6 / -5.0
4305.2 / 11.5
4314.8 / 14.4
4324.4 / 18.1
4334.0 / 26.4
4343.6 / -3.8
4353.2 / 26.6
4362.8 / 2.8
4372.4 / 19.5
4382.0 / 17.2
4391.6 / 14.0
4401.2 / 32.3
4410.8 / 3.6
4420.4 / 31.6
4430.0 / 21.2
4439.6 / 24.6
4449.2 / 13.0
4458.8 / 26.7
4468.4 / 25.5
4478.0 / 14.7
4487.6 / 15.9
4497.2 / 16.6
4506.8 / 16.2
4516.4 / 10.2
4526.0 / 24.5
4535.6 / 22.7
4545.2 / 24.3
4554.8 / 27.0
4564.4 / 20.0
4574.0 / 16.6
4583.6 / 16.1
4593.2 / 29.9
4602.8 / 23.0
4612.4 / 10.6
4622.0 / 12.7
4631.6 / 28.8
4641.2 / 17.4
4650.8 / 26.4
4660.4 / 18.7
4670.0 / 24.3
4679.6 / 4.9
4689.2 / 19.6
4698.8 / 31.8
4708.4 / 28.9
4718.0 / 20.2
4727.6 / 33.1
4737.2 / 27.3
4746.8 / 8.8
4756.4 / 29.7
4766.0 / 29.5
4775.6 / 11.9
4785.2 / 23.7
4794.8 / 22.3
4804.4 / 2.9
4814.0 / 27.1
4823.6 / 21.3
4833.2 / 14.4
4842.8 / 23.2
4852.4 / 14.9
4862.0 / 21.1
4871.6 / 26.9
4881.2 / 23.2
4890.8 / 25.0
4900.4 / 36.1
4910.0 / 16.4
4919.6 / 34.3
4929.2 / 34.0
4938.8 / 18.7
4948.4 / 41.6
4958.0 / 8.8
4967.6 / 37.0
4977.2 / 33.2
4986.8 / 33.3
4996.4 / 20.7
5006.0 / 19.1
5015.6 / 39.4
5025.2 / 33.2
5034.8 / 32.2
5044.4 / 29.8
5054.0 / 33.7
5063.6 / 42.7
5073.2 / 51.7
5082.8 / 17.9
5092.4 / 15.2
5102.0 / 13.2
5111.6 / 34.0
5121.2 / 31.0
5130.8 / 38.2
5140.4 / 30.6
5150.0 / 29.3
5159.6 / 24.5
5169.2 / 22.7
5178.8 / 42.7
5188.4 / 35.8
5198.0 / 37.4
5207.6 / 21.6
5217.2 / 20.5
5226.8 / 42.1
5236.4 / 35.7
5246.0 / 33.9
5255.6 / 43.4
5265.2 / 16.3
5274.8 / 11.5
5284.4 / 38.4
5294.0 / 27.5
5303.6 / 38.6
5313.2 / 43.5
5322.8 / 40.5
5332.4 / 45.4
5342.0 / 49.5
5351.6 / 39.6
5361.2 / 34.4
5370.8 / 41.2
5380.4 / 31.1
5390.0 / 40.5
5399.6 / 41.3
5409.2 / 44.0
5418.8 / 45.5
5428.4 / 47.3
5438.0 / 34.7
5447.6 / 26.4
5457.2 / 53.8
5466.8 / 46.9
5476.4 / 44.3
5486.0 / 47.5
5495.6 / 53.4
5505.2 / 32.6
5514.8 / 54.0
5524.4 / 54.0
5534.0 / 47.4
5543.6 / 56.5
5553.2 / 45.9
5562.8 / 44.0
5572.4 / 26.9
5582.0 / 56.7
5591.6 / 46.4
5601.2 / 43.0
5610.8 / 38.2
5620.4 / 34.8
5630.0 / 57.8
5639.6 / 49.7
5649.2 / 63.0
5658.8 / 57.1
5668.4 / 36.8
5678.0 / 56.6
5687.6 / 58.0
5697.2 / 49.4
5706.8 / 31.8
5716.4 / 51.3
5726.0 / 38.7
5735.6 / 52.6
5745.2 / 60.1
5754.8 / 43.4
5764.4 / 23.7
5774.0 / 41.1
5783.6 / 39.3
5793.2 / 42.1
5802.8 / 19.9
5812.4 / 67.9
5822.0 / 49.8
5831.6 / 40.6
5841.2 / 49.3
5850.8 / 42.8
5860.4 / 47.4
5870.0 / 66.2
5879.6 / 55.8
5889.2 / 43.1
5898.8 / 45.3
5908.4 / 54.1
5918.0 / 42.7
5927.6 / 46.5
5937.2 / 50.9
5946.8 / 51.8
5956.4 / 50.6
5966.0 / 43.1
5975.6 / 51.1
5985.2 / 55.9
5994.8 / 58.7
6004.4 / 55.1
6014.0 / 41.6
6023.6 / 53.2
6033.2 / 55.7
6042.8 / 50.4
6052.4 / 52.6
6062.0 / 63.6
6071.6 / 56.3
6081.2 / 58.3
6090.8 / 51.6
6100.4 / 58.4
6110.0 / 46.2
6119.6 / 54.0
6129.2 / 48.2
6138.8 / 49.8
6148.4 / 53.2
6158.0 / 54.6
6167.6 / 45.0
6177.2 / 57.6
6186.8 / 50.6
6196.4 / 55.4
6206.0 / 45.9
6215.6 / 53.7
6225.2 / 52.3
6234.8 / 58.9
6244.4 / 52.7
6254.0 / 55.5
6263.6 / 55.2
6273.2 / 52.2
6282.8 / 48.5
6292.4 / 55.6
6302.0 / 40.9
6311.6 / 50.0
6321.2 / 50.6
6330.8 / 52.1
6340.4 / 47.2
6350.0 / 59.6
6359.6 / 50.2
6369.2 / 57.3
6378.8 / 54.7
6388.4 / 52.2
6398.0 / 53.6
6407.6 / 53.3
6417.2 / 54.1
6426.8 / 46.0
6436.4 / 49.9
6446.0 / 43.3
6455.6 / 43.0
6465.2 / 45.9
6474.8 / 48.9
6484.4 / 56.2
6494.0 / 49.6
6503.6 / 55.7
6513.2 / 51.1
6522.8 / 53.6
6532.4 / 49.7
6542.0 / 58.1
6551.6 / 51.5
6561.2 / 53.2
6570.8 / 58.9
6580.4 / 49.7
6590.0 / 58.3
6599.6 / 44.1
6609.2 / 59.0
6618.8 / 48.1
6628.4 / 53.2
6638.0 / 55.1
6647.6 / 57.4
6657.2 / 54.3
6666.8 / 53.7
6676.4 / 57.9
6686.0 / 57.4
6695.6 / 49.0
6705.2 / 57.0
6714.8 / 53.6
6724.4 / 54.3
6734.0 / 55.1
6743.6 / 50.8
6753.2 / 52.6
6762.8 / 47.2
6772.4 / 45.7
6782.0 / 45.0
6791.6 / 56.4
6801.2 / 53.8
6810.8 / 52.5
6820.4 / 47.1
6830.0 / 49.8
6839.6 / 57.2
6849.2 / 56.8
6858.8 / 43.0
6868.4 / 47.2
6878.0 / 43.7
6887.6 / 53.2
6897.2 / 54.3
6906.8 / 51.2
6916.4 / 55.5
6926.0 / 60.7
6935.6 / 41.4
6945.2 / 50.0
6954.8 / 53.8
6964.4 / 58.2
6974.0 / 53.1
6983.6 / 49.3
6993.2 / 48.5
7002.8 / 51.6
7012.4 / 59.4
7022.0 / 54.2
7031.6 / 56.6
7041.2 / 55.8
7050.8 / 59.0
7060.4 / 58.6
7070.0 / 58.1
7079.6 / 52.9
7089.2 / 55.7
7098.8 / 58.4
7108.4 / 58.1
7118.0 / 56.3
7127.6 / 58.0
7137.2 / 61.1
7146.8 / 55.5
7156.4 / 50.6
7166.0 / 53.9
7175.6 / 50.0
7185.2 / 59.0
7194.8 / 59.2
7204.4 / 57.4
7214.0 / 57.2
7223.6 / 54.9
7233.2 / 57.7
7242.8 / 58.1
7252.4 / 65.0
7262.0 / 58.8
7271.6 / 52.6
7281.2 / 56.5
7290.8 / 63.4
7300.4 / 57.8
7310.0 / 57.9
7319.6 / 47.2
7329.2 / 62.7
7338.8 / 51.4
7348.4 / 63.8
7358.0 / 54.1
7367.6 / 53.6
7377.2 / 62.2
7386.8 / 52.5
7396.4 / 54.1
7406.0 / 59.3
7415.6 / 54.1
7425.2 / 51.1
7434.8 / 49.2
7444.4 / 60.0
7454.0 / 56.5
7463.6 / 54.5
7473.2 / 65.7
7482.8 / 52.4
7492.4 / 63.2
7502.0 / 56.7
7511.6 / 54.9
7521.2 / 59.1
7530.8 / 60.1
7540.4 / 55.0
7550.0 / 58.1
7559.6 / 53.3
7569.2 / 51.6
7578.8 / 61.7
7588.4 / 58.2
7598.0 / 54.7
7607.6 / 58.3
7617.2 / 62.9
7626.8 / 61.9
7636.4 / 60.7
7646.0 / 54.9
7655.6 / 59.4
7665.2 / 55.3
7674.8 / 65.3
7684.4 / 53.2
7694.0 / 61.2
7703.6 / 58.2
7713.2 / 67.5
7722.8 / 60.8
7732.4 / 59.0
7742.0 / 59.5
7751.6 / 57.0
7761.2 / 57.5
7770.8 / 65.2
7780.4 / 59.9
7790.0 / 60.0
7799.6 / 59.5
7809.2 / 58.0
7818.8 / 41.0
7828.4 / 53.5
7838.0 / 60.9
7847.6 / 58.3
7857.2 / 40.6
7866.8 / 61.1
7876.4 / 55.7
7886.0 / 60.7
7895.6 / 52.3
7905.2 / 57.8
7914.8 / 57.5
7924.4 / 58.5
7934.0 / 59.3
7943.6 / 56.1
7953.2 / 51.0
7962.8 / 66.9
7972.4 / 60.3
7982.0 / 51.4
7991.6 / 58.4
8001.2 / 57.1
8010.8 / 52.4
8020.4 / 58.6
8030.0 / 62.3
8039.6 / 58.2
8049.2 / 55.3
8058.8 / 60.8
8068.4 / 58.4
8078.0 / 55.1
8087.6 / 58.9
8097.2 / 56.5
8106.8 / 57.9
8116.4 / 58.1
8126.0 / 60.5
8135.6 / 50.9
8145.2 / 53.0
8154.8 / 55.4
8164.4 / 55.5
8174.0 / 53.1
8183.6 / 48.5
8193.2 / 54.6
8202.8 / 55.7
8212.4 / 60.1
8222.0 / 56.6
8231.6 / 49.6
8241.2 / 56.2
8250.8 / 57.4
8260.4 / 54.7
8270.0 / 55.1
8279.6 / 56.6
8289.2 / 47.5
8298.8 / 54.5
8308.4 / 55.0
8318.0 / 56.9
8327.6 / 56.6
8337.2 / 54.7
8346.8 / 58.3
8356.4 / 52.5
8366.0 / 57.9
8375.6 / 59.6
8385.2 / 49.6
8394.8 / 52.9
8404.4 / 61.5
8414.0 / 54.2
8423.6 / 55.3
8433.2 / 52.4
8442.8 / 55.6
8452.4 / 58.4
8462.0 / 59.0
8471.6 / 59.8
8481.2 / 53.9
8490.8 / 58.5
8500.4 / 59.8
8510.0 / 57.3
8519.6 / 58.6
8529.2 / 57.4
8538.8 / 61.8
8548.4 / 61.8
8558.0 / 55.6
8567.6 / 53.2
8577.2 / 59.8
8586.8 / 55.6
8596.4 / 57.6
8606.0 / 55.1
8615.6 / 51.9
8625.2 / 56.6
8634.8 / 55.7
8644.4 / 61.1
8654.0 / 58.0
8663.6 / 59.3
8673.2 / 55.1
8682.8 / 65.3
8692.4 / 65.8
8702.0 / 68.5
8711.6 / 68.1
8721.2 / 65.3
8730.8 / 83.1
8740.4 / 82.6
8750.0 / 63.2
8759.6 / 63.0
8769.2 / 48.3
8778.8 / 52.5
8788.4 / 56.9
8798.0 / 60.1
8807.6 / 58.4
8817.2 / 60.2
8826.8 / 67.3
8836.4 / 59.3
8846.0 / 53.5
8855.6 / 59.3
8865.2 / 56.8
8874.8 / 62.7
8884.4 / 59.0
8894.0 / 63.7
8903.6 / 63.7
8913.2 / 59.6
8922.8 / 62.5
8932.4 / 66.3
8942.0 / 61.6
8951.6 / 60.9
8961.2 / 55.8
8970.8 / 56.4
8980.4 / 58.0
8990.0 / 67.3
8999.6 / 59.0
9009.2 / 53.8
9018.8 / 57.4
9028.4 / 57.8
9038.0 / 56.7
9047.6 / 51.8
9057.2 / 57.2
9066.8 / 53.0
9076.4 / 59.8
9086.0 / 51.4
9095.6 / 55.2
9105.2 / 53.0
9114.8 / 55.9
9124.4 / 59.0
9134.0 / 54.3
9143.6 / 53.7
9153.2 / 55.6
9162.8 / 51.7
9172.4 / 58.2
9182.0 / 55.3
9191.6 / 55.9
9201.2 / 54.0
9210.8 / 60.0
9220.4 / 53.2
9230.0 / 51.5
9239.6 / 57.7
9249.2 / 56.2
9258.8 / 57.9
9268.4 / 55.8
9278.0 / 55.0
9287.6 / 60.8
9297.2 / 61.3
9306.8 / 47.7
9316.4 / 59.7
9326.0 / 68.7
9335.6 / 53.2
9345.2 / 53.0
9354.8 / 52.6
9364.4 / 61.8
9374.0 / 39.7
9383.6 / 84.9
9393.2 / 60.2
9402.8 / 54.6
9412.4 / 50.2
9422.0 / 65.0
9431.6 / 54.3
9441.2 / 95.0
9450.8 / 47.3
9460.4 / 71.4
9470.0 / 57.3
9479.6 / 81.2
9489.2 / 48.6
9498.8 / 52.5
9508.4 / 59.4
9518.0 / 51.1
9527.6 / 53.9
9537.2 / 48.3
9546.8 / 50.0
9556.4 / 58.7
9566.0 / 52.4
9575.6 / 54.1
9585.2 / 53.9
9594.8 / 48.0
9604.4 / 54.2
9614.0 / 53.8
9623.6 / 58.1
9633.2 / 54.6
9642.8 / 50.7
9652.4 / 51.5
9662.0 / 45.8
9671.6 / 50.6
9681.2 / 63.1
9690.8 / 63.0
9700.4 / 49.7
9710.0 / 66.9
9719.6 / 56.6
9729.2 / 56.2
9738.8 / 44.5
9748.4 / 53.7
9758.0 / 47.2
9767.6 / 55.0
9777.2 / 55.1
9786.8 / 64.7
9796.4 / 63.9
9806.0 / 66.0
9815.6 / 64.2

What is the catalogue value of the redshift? 0.327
